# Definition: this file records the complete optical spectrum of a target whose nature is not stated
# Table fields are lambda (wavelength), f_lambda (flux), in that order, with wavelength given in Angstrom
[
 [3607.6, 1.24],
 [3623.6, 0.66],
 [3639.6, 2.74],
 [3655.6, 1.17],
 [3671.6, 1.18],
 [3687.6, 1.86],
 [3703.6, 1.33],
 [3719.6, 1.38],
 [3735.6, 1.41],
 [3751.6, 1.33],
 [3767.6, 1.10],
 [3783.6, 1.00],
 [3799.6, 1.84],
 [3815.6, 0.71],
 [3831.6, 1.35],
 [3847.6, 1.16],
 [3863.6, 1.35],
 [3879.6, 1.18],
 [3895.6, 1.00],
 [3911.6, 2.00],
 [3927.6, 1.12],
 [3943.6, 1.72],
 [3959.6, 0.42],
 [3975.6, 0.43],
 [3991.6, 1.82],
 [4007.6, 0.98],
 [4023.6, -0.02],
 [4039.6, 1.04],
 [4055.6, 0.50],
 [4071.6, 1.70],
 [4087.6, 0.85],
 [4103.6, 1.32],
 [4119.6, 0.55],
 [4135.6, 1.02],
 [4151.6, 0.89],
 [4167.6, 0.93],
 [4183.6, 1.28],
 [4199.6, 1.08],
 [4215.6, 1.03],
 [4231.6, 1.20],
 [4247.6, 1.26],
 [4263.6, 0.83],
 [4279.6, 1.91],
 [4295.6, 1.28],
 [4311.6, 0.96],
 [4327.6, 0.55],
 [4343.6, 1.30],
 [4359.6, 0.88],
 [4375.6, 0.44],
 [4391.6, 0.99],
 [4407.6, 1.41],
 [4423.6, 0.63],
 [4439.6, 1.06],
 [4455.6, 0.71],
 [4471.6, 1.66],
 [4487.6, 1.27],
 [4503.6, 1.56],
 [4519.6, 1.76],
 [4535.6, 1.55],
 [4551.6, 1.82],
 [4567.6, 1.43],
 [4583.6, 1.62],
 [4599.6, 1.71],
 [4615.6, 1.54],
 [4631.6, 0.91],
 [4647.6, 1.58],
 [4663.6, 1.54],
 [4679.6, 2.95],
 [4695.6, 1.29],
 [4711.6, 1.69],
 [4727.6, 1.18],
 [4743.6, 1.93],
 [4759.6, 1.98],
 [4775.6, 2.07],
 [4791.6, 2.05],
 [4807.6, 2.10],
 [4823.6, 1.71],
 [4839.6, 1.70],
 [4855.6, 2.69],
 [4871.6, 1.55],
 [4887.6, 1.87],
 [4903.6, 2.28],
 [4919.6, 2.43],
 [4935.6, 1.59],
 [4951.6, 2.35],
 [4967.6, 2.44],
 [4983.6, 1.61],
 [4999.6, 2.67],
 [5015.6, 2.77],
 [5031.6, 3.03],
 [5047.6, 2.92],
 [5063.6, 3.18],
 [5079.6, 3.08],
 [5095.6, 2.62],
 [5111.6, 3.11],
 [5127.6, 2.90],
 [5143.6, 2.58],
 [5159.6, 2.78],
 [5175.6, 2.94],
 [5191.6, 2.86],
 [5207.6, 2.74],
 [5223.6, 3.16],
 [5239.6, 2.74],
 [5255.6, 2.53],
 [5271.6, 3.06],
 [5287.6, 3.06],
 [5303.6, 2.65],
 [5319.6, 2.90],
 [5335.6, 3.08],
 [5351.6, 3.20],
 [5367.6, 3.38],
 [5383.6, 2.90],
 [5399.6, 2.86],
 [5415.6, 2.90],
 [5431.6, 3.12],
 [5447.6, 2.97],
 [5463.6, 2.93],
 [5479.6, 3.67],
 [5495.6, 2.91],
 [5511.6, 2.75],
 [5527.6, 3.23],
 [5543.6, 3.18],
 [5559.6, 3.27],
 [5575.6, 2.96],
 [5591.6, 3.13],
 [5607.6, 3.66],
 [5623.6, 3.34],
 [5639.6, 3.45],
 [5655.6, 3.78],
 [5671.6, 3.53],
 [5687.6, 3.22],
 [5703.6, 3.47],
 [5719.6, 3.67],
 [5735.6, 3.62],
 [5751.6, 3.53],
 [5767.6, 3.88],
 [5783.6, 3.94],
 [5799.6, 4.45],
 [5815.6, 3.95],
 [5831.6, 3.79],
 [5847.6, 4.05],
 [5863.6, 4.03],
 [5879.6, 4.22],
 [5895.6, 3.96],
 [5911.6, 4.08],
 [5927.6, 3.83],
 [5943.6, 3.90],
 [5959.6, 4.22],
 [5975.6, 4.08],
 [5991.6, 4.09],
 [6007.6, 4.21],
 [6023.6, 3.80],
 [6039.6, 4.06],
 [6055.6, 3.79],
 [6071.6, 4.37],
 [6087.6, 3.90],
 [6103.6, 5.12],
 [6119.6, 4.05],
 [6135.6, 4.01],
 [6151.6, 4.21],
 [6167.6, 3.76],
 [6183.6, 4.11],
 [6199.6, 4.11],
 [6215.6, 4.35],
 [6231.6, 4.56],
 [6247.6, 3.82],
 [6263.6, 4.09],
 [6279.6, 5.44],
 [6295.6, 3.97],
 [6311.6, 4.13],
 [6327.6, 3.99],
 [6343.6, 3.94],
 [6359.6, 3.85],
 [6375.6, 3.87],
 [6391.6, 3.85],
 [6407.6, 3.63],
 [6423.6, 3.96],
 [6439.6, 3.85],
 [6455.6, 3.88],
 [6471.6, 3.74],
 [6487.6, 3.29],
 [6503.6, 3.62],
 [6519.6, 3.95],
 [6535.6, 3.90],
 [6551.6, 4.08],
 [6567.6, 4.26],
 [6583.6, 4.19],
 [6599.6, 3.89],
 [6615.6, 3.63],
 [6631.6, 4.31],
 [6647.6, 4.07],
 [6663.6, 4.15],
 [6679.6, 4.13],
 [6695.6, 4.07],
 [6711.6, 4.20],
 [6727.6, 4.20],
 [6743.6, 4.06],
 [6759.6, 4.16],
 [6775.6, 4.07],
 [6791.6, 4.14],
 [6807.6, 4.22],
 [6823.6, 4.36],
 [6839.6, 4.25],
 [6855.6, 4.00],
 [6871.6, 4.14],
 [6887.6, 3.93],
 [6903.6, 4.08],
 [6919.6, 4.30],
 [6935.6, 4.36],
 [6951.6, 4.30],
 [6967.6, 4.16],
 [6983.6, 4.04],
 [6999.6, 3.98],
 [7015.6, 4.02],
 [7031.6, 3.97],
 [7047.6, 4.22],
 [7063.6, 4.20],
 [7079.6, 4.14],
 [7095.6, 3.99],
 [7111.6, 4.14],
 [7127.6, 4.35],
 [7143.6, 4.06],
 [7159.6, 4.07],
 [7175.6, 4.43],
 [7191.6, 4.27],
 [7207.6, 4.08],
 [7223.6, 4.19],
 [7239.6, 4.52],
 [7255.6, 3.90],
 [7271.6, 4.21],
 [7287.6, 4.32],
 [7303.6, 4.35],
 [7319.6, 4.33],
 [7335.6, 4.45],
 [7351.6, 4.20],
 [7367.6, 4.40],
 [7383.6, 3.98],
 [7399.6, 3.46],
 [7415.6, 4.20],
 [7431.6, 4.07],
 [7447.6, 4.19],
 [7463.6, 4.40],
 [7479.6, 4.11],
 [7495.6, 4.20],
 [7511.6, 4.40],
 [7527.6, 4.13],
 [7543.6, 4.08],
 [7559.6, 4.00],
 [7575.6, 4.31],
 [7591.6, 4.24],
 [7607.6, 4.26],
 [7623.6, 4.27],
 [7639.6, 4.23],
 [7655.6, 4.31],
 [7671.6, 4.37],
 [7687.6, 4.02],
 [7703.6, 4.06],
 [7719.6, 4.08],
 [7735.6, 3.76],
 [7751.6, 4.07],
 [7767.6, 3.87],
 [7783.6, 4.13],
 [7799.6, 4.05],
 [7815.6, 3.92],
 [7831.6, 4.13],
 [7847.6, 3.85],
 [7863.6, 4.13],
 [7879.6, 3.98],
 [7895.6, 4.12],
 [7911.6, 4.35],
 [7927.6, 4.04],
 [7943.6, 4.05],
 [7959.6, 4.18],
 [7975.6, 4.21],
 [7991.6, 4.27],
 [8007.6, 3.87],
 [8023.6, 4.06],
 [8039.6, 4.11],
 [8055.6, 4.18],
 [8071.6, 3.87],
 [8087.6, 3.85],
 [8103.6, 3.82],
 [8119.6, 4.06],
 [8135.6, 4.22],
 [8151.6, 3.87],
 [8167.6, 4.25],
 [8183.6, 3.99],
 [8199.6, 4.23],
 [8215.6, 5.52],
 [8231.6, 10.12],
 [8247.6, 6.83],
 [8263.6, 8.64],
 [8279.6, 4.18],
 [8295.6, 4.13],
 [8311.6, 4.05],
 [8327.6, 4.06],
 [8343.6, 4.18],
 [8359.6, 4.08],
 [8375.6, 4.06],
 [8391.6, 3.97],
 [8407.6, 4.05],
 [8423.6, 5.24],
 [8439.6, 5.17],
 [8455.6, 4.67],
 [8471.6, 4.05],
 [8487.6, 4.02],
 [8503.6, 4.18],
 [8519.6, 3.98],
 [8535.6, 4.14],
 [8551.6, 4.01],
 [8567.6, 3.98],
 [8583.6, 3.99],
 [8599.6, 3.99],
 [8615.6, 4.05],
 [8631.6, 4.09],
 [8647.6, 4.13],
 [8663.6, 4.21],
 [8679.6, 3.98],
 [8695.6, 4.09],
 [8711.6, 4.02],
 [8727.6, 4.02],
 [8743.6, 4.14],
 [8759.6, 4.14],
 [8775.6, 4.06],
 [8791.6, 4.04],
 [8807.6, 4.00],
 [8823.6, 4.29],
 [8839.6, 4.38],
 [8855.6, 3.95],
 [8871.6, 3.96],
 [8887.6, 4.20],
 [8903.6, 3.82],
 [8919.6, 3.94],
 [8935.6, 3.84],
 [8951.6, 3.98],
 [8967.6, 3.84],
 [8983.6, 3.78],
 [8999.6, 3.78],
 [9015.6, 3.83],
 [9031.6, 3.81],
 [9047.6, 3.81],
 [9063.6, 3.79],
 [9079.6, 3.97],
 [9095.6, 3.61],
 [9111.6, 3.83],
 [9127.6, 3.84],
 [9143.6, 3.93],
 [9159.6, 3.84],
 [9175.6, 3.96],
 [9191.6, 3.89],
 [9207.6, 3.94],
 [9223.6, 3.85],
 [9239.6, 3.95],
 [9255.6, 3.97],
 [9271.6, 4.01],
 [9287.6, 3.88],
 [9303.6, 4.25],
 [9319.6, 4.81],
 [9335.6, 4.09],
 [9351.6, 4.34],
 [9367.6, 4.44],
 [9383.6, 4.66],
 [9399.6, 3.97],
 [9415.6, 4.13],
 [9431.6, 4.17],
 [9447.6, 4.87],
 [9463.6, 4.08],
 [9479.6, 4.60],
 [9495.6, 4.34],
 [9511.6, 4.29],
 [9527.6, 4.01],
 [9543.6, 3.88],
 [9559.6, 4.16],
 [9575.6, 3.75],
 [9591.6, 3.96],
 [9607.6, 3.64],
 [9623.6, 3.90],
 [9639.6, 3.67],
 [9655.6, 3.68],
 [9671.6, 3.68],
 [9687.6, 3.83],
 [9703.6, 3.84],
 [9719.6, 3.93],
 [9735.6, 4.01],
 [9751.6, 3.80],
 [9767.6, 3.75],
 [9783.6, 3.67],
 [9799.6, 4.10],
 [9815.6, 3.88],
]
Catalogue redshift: 0.255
